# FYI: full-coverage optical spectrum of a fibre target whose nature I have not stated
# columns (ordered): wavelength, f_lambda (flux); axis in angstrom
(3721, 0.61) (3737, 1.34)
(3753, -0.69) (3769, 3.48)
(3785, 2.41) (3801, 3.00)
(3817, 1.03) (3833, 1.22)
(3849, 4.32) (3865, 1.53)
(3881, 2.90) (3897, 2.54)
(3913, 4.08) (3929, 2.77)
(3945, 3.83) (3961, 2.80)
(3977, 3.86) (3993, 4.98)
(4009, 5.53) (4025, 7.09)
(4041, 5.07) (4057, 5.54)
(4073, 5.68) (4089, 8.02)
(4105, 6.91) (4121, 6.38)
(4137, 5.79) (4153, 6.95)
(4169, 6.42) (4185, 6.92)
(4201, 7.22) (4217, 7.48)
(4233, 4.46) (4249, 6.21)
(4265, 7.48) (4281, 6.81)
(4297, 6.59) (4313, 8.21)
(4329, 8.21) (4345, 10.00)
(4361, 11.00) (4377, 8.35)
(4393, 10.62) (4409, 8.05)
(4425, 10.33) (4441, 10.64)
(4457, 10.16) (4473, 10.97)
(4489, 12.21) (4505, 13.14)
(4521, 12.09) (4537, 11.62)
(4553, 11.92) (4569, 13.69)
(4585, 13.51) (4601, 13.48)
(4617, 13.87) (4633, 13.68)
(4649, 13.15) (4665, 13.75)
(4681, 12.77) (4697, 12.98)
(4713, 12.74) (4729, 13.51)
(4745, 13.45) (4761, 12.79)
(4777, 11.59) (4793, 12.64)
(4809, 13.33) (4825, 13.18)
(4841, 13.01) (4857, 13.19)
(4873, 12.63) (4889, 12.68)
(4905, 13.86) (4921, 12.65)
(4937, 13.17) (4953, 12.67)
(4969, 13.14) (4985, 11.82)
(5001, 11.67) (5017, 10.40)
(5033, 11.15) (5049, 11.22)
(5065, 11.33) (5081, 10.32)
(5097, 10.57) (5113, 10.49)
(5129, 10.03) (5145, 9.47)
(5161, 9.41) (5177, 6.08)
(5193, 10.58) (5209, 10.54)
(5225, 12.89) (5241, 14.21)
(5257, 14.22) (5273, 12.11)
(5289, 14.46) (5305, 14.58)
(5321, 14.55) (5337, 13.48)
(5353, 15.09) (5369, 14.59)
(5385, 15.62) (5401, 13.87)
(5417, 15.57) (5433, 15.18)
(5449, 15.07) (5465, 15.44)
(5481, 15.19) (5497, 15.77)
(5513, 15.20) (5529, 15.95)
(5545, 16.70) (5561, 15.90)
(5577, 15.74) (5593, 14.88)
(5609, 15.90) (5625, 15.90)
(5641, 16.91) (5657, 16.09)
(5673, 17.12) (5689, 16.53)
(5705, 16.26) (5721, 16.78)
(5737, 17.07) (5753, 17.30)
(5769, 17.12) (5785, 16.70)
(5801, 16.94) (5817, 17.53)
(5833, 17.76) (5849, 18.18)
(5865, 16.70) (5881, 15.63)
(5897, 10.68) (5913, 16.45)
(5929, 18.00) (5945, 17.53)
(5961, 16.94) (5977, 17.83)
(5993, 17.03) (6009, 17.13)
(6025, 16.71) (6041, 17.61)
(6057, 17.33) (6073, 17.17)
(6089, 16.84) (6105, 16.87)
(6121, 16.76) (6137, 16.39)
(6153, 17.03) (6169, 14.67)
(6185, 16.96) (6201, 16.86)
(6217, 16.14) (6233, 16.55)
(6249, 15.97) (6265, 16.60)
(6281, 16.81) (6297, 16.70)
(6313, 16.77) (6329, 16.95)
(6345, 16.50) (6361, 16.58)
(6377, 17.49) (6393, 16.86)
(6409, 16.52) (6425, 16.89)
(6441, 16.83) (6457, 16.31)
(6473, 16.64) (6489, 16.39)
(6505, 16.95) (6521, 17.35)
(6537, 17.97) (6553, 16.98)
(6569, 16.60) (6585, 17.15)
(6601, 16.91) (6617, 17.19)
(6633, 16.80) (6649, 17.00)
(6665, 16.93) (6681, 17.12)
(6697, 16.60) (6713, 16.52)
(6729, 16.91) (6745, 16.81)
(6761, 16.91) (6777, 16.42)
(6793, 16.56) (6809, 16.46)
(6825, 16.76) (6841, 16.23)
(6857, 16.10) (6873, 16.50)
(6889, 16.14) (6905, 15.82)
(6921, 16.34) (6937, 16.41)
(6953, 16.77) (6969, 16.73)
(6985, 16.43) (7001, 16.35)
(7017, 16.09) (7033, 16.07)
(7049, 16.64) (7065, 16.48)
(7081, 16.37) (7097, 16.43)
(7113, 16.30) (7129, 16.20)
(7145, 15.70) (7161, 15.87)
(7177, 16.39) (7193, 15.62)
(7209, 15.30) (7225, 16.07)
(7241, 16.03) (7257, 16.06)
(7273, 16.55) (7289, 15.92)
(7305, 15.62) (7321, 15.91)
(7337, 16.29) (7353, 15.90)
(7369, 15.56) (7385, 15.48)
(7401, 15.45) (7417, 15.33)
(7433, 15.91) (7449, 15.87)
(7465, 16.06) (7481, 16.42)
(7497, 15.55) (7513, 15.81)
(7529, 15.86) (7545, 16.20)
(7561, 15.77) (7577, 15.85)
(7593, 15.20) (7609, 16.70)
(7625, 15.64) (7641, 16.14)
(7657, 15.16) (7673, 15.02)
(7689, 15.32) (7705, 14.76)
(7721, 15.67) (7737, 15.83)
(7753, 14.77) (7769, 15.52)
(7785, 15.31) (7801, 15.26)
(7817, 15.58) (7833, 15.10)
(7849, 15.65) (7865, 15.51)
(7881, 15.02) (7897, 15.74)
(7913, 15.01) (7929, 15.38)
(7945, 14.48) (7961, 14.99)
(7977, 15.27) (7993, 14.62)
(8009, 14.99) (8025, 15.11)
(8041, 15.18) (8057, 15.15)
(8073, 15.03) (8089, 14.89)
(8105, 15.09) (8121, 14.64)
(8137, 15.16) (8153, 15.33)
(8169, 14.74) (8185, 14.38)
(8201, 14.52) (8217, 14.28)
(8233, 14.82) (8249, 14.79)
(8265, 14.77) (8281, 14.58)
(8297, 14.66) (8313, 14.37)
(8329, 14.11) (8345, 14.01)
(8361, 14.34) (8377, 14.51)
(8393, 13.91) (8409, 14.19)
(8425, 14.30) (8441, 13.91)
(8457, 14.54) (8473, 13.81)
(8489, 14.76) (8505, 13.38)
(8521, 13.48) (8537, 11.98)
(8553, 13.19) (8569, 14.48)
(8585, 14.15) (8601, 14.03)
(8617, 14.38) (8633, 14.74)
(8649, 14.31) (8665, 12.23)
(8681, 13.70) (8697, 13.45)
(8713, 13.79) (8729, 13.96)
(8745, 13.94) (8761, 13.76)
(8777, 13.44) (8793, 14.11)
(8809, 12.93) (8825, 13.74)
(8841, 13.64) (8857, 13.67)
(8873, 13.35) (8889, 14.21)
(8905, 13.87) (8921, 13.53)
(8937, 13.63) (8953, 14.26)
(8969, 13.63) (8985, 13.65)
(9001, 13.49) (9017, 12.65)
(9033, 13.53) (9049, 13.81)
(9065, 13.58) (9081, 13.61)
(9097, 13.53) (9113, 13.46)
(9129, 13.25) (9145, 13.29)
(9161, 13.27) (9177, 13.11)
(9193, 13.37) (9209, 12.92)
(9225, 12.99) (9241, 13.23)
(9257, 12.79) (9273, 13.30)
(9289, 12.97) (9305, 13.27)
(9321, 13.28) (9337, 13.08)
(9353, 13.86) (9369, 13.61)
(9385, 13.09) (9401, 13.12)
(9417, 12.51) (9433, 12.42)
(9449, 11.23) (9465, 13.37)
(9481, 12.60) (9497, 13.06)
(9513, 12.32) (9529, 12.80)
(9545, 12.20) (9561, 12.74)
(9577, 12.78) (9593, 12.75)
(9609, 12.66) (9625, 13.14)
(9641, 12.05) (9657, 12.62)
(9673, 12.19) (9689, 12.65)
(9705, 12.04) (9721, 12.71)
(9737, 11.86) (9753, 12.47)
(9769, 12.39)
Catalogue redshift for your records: 0.000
